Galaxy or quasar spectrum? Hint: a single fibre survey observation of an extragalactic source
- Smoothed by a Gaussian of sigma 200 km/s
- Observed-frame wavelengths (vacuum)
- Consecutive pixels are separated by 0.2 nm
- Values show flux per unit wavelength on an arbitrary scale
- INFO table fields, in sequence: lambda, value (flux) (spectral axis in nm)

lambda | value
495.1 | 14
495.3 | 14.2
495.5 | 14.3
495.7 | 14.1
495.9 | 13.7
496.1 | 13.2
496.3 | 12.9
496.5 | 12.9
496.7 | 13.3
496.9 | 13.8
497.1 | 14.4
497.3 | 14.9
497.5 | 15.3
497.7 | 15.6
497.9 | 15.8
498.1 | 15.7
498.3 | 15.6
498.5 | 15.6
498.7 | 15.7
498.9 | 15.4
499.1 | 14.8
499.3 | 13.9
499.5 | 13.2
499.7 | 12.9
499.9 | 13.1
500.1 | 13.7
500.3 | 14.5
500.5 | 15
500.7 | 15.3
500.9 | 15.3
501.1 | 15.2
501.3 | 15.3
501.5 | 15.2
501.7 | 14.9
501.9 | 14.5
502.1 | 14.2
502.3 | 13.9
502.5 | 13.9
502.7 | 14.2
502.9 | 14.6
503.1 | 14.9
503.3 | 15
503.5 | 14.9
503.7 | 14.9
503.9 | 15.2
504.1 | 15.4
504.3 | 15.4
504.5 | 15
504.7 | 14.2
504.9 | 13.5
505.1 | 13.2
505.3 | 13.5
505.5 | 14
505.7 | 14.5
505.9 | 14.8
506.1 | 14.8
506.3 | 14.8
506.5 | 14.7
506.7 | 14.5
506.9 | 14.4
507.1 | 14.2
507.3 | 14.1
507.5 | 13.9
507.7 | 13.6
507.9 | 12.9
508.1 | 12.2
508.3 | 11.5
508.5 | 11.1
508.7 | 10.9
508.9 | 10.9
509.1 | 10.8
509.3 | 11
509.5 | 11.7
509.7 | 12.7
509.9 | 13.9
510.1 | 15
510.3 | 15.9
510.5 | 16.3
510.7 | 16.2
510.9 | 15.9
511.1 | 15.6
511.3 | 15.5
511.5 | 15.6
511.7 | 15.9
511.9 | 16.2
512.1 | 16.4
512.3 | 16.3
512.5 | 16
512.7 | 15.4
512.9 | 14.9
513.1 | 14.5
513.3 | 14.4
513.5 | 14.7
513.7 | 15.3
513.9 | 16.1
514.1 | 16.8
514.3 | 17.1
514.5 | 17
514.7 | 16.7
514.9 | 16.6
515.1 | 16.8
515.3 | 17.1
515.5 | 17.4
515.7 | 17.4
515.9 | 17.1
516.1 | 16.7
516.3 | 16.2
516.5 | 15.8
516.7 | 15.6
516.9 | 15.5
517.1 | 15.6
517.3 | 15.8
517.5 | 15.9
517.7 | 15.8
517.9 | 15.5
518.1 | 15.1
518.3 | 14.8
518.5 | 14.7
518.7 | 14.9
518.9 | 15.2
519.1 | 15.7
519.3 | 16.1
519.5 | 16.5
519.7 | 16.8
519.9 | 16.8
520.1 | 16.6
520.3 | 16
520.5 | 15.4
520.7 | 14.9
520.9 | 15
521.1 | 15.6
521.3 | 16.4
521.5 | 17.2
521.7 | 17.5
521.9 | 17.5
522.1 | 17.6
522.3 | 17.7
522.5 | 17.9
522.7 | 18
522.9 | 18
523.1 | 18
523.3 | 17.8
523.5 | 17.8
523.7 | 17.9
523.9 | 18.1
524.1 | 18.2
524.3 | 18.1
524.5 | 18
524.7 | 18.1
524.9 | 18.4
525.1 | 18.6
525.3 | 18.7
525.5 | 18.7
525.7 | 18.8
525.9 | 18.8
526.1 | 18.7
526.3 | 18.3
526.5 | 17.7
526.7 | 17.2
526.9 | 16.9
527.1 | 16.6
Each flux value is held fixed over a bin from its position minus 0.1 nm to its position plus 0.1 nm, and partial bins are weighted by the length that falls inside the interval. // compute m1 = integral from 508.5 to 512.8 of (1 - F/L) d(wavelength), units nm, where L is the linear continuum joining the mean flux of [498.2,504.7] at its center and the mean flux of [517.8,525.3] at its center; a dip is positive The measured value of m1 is 0.35 nm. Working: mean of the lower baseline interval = 14.7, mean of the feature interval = 14.4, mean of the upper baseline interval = 16.8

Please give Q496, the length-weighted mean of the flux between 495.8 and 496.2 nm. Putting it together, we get 13.4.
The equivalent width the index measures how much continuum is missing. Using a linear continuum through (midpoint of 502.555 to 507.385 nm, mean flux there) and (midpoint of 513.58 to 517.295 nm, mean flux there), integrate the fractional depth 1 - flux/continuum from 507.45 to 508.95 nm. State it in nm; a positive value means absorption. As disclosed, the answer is 0.299 nm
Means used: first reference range 14.5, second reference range 16.5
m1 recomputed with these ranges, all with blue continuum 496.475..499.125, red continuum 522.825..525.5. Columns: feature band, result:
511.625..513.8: 0.171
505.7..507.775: 0.214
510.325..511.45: 0.045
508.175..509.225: 0.337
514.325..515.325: 0.011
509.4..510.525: 0.160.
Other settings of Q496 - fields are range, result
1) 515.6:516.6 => 16.6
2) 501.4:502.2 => 14.7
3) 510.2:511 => 16.1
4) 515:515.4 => 17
